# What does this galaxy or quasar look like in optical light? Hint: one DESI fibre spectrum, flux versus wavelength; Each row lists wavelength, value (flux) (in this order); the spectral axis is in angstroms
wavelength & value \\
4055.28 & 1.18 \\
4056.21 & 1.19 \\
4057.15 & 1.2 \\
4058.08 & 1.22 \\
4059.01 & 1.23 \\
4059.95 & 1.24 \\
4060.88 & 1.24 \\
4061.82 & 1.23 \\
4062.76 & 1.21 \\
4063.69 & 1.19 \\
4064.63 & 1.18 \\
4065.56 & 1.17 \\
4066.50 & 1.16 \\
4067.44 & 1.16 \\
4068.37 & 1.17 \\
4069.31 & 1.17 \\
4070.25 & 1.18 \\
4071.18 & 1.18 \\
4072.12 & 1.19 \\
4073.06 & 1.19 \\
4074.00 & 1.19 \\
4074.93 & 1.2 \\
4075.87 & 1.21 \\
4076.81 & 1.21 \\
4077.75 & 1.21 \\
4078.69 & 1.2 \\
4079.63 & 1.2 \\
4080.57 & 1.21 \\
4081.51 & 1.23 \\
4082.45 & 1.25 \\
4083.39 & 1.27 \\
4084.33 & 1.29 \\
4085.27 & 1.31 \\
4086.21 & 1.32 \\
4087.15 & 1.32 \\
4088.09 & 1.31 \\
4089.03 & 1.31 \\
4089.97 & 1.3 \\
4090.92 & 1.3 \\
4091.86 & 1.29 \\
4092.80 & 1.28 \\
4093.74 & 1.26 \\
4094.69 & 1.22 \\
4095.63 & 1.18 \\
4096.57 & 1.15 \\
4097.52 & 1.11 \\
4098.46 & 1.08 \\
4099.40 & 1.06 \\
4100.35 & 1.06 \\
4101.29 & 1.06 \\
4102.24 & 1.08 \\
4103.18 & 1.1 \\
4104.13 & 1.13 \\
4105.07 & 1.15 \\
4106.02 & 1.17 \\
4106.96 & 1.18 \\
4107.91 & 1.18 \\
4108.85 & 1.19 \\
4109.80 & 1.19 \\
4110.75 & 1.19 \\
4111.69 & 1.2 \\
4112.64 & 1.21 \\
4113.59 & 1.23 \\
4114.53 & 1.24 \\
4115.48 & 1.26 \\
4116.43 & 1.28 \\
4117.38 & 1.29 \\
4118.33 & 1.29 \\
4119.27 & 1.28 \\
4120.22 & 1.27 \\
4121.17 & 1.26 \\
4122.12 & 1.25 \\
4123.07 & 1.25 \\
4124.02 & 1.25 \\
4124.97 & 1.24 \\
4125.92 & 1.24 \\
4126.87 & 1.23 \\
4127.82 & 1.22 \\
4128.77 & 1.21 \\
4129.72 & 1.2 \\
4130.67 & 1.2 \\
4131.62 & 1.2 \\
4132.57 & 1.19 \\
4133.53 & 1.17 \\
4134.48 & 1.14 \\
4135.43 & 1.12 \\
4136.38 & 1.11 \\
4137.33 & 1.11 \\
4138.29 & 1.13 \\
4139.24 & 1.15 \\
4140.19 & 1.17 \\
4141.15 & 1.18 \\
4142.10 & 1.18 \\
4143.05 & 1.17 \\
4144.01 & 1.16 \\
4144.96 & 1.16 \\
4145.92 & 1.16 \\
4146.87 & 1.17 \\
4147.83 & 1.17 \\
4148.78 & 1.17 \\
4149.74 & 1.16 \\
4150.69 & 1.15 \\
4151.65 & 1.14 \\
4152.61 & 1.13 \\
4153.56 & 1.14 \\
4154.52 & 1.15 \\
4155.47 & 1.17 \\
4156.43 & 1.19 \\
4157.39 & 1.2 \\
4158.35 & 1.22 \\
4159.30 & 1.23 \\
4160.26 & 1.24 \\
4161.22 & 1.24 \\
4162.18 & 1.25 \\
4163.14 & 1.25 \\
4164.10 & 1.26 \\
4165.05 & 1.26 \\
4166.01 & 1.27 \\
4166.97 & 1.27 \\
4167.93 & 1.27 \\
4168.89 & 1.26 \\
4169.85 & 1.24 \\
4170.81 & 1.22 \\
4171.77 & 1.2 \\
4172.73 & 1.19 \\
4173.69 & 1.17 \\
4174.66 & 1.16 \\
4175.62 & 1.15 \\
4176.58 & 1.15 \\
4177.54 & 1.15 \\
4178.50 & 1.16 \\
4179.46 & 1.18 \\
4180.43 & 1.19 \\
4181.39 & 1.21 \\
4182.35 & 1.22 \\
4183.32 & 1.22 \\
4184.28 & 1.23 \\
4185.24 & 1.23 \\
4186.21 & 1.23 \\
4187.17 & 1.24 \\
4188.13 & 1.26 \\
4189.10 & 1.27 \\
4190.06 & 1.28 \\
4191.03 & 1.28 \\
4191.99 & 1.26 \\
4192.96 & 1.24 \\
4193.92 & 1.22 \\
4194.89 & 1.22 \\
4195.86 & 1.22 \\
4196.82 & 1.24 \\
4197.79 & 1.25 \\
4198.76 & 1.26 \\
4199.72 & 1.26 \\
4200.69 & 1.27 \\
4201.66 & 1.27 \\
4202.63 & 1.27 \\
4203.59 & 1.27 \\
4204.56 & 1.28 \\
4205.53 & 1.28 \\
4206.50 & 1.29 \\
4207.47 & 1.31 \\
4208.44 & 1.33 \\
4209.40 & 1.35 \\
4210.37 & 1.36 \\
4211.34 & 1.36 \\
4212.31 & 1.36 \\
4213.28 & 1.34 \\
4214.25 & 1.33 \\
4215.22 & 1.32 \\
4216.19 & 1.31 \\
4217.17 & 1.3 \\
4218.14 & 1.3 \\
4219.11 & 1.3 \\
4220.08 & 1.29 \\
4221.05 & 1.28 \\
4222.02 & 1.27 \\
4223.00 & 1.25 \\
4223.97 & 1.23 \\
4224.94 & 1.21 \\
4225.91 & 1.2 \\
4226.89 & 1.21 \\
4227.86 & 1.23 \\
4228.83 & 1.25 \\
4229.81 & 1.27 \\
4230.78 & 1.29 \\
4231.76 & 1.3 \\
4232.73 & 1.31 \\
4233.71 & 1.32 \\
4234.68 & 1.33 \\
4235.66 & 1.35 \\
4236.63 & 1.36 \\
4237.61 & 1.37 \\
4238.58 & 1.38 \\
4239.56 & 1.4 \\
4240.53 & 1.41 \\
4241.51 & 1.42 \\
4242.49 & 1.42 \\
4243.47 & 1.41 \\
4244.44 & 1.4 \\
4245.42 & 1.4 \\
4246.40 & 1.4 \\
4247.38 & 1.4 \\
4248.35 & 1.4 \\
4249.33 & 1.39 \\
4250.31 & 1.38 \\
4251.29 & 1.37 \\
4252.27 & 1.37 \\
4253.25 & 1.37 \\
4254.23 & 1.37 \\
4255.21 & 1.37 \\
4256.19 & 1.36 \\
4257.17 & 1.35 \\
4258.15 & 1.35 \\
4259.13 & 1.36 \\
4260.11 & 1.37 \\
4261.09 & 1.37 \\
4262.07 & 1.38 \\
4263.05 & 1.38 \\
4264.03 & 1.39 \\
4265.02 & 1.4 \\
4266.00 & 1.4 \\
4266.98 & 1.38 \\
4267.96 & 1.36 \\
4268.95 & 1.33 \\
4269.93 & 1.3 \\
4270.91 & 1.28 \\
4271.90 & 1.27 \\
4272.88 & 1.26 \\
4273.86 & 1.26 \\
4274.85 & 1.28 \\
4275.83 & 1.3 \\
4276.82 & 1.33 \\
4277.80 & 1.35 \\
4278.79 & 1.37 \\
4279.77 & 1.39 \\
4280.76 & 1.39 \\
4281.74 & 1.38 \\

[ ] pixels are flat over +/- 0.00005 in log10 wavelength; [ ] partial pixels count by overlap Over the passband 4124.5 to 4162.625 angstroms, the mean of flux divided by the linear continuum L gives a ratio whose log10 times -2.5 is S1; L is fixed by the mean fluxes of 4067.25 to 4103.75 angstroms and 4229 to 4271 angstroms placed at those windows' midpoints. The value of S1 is 0.07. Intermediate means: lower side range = 1.21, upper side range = 1.37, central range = 1.18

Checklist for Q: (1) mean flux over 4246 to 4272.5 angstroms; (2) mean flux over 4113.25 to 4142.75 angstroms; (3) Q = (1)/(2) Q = 1.13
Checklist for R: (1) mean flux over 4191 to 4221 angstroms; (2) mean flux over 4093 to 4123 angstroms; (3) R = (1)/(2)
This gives 1.1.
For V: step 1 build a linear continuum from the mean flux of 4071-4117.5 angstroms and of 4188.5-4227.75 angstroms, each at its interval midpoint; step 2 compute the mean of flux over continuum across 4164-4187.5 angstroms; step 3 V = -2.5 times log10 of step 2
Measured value 0.04 mag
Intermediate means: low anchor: 1.21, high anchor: 1.28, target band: 1.21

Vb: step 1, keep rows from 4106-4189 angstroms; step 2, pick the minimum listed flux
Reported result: 1.11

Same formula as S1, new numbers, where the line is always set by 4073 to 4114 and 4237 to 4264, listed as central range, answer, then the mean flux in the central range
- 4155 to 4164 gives 0.050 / 1.22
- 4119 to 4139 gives 0.038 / 1.2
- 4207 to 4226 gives 0.034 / 1.3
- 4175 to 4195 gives 0.078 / 1.22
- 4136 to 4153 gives 0.098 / 1.15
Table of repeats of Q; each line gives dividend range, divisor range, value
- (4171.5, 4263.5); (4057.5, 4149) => 1.08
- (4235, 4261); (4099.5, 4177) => 1.16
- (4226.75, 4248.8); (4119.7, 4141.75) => 1.13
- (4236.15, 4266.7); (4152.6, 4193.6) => 1.14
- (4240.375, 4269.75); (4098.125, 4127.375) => 1.15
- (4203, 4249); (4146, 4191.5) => 1.10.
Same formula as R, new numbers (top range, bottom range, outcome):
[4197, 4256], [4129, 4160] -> 1.13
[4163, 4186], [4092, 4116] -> 1.04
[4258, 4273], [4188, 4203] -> 1.08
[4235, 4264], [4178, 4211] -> 1.10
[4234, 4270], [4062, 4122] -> 1.14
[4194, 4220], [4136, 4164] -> 1.10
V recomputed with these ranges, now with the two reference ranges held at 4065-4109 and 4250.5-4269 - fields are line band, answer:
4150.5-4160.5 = 0.08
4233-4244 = -0.02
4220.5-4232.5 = 0.07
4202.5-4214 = 0.00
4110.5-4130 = -0.01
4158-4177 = 0.05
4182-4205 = 0.05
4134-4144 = 0.09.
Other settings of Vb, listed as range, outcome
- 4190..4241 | 1.2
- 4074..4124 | 1.06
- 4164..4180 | 1.15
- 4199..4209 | 1.26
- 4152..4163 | 1.13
